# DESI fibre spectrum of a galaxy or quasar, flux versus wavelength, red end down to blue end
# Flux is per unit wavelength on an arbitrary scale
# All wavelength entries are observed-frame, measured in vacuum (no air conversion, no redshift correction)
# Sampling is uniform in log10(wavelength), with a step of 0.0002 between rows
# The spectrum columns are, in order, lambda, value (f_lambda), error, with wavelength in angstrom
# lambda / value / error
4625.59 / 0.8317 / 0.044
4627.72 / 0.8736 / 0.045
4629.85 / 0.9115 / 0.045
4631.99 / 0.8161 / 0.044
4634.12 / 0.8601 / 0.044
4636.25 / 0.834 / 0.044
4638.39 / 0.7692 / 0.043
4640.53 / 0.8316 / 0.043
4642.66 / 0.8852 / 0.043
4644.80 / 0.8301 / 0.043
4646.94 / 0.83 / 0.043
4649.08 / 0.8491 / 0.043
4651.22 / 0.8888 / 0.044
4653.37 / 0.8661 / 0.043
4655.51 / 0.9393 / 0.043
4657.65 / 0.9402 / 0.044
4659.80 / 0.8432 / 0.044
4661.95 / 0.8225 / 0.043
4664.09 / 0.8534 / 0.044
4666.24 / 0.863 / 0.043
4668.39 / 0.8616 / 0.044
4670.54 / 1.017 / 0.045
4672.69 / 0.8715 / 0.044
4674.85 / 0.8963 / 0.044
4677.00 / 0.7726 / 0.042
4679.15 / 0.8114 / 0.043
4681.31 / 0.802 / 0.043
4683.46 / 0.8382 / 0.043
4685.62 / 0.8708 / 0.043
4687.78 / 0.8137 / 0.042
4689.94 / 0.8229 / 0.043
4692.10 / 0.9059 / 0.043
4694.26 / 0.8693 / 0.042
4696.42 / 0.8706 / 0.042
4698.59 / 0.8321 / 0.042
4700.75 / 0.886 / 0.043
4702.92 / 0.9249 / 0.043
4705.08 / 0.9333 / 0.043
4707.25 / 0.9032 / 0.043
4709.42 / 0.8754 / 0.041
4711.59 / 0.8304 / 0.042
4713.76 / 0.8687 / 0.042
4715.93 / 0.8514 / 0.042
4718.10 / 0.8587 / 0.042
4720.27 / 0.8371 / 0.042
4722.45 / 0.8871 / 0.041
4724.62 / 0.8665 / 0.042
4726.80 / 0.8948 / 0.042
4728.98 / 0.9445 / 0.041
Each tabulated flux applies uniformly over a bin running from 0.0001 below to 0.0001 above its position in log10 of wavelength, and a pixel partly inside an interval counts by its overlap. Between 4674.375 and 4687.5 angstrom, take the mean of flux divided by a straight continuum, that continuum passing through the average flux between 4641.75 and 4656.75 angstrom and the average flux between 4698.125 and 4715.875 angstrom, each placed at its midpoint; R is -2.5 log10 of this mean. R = 0.06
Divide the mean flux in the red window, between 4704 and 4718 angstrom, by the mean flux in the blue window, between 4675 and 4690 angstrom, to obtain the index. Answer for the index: 1.06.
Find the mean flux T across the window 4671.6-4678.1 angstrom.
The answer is 0.847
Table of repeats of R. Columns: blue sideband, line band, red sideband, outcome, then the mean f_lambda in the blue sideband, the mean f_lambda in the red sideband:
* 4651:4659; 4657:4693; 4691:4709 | 0.052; 0.908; 0.89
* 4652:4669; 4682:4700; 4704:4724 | 0.025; 0.874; 0.872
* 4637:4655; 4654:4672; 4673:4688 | -0.066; 0.846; 0.832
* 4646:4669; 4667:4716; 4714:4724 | -0.003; 0.869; 0.86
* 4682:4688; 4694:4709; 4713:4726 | -0.046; 0.843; 0.862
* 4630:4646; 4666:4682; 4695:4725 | -0.010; 0.837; 0.873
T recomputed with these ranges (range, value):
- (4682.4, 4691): 0.836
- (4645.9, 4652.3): 0.855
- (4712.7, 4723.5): 0.861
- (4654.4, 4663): 0.886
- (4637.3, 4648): 0.829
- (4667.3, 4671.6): 0.939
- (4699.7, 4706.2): 0.915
